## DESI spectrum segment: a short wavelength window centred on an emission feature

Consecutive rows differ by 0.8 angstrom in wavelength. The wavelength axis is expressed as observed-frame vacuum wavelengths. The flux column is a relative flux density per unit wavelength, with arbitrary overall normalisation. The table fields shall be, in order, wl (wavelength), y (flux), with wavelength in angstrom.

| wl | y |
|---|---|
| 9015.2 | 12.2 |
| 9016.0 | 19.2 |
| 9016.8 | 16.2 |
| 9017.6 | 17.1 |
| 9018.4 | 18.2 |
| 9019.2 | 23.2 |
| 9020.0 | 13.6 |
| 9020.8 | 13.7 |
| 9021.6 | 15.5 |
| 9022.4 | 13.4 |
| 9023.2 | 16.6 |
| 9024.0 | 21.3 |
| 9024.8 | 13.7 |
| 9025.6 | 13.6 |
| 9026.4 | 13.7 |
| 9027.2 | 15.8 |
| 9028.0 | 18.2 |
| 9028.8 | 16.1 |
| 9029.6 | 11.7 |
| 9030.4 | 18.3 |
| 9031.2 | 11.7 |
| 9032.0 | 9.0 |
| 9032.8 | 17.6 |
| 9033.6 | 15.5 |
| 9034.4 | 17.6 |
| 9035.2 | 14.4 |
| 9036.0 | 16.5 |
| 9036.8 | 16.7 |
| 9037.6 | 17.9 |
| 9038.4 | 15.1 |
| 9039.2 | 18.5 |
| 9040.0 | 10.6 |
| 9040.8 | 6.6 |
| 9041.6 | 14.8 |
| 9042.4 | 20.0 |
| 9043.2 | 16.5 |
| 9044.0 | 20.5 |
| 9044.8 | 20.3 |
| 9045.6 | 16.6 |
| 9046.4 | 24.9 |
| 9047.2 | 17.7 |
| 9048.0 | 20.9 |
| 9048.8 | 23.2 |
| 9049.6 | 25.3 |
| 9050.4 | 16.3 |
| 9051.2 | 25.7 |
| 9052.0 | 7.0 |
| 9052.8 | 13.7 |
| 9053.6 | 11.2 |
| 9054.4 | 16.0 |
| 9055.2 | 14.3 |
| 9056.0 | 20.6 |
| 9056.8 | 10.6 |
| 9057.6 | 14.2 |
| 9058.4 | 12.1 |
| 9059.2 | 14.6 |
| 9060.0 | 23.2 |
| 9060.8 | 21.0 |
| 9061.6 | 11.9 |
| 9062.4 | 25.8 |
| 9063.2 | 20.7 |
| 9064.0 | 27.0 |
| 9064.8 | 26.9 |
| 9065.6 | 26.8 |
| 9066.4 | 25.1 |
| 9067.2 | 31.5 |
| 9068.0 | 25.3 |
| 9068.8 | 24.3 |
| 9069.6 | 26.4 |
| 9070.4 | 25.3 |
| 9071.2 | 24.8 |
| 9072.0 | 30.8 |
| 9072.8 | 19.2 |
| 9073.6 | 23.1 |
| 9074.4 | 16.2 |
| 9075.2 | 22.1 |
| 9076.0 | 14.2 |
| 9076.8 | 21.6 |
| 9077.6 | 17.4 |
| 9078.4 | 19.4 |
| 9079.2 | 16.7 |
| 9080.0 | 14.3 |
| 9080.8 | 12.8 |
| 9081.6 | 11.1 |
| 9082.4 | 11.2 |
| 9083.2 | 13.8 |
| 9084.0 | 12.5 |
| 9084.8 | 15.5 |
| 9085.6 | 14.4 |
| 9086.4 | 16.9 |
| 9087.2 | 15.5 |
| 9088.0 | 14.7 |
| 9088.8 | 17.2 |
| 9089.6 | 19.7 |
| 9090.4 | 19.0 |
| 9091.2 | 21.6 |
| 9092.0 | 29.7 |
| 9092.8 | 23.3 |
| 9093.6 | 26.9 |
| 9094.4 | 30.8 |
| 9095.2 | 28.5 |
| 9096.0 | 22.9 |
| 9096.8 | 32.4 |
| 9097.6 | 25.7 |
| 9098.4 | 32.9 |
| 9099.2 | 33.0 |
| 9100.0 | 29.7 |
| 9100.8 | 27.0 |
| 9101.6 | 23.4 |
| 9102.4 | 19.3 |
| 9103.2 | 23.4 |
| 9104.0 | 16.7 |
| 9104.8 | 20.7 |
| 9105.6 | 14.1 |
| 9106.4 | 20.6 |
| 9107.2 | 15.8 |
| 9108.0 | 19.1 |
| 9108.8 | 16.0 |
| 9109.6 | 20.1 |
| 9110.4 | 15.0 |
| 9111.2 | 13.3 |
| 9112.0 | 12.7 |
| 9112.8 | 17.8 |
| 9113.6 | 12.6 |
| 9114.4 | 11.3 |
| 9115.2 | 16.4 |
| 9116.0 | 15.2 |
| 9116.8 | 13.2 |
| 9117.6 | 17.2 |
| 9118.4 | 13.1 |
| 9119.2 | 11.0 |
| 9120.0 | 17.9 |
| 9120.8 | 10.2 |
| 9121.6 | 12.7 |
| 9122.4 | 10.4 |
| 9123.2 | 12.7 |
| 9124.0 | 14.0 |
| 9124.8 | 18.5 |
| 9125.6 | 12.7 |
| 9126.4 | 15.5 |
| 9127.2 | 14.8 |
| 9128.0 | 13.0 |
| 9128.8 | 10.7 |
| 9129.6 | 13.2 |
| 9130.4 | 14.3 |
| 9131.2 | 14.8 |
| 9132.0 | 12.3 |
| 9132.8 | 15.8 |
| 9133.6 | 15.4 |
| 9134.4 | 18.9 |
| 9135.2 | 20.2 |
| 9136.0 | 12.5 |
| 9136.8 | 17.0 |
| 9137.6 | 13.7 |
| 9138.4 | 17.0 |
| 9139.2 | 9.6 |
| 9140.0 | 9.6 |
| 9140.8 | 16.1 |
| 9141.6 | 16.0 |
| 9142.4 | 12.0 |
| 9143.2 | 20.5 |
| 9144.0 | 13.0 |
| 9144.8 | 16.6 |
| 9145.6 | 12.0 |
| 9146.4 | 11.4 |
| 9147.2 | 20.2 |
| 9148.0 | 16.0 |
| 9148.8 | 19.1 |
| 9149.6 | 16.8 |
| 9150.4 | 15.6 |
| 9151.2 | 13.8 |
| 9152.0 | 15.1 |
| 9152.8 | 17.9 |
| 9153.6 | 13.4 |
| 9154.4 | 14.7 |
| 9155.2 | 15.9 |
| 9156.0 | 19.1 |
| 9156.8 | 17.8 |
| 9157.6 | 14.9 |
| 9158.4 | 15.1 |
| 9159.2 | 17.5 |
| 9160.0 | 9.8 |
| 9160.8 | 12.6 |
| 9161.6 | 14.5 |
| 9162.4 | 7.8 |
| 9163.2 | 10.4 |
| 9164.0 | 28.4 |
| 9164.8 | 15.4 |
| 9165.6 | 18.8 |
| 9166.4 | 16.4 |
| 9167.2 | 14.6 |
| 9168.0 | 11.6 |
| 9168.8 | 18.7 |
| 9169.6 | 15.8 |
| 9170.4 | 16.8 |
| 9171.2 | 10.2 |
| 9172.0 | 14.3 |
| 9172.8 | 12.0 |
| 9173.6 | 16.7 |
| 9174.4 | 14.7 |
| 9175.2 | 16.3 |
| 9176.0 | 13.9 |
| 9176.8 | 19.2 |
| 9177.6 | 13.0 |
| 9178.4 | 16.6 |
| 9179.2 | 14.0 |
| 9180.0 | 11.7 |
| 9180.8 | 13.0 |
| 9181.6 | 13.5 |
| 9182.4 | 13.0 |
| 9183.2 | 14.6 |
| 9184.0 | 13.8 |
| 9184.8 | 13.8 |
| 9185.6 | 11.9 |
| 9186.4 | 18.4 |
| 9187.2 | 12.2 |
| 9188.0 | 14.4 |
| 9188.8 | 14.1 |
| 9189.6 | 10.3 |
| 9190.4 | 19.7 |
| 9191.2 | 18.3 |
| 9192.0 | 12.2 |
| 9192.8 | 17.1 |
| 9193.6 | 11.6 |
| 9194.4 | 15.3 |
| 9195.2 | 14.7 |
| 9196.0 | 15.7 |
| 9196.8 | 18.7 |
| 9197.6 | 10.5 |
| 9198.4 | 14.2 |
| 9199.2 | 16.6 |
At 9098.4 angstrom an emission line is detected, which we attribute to [N II]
